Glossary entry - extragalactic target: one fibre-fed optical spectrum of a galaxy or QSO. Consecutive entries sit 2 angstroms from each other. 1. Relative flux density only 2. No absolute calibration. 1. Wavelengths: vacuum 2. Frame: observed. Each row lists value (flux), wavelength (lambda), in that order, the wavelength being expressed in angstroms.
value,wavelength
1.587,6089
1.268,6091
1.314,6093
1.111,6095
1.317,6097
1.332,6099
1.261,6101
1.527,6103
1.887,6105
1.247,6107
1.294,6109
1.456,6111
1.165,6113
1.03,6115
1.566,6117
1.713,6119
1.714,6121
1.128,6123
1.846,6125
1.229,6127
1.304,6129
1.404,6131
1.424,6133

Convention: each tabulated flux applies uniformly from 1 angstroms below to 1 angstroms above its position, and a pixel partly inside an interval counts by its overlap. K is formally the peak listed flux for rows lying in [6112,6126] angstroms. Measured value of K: 1.846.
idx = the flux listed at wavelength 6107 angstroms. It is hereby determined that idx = 1.247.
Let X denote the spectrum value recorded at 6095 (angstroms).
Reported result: 1.111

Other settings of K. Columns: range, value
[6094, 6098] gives 1.317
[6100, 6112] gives 1.887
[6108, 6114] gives 1.456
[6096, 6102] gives 1.332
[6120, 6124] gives 1.714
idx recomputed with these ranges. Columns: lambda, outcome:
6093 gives 1.314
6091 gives 1.268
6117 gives 1.566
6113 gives 1.165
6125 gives 1.846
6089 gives 1.587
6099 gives 1.332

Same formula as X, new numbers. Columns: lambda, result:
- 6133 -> 1.424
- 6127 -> 1.229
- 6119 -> 1.713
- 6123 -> 1.128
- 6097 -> 1.317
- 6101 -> 1.261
